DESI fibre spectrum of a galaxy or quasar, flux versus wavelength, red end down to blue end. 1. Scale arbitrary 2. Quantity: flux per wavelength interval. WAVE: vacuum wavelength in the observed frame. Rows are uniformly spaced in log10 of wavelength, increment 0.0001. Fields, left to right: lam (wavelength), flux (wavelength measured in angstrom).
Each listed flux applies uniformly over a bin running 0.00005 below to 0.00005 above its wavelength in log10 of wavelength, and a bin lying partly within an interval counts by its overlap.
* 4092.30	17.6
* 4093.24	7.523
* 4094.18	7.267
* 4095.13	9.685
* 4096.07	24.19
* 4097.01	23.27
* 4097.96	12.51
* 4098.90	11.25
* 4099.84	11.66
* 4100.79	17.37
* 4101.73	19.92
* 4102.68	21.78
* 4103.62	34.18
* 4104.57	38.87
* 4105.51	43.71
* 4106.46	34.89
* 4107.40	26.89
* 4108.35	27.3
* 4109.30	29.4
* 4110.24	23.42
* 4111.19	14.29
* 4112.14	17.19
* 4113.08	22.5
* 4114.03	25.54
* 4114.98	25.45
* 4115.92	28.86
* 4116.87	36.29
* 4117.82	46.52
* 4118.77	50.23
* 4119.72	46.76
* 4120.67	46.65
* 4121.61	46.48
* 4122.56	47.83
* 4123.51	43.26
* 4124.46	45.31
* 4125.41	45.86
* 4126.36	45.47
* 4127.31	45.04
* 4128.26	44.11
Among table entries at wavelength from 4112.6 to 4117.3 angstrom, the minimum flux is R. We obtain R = 22.5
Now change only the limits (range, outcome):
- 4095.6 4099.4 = 11.25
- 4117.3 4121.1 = 46.52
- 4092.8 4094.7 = 7.267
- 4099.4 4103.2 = 11.66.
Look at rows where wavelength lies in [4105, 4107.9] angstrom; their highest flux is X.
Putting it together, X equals 43.71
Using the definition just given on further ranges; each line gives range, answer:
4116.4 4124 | 50.23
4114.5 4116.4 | 28.86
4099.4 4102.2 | 19.92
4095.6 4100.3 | 24.19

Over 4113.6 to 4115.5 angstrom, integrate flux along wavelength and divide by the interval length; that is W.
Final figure 25.7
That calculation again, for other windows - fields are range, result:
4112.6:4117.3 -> 27.7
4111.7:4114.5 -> 21.8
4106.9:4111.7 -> 24.3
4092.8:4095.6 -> 8.16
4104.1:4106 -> 41.3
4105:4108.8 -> 33.3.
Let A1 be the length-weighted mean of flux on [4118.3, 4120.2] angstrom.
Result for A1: 48.4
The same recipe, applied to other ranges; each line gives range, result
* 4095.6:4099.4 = 17.8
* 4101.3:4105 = 28.6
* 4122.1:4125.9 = 45.5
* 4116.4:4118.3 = 41.4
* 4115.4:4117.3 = 32.4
